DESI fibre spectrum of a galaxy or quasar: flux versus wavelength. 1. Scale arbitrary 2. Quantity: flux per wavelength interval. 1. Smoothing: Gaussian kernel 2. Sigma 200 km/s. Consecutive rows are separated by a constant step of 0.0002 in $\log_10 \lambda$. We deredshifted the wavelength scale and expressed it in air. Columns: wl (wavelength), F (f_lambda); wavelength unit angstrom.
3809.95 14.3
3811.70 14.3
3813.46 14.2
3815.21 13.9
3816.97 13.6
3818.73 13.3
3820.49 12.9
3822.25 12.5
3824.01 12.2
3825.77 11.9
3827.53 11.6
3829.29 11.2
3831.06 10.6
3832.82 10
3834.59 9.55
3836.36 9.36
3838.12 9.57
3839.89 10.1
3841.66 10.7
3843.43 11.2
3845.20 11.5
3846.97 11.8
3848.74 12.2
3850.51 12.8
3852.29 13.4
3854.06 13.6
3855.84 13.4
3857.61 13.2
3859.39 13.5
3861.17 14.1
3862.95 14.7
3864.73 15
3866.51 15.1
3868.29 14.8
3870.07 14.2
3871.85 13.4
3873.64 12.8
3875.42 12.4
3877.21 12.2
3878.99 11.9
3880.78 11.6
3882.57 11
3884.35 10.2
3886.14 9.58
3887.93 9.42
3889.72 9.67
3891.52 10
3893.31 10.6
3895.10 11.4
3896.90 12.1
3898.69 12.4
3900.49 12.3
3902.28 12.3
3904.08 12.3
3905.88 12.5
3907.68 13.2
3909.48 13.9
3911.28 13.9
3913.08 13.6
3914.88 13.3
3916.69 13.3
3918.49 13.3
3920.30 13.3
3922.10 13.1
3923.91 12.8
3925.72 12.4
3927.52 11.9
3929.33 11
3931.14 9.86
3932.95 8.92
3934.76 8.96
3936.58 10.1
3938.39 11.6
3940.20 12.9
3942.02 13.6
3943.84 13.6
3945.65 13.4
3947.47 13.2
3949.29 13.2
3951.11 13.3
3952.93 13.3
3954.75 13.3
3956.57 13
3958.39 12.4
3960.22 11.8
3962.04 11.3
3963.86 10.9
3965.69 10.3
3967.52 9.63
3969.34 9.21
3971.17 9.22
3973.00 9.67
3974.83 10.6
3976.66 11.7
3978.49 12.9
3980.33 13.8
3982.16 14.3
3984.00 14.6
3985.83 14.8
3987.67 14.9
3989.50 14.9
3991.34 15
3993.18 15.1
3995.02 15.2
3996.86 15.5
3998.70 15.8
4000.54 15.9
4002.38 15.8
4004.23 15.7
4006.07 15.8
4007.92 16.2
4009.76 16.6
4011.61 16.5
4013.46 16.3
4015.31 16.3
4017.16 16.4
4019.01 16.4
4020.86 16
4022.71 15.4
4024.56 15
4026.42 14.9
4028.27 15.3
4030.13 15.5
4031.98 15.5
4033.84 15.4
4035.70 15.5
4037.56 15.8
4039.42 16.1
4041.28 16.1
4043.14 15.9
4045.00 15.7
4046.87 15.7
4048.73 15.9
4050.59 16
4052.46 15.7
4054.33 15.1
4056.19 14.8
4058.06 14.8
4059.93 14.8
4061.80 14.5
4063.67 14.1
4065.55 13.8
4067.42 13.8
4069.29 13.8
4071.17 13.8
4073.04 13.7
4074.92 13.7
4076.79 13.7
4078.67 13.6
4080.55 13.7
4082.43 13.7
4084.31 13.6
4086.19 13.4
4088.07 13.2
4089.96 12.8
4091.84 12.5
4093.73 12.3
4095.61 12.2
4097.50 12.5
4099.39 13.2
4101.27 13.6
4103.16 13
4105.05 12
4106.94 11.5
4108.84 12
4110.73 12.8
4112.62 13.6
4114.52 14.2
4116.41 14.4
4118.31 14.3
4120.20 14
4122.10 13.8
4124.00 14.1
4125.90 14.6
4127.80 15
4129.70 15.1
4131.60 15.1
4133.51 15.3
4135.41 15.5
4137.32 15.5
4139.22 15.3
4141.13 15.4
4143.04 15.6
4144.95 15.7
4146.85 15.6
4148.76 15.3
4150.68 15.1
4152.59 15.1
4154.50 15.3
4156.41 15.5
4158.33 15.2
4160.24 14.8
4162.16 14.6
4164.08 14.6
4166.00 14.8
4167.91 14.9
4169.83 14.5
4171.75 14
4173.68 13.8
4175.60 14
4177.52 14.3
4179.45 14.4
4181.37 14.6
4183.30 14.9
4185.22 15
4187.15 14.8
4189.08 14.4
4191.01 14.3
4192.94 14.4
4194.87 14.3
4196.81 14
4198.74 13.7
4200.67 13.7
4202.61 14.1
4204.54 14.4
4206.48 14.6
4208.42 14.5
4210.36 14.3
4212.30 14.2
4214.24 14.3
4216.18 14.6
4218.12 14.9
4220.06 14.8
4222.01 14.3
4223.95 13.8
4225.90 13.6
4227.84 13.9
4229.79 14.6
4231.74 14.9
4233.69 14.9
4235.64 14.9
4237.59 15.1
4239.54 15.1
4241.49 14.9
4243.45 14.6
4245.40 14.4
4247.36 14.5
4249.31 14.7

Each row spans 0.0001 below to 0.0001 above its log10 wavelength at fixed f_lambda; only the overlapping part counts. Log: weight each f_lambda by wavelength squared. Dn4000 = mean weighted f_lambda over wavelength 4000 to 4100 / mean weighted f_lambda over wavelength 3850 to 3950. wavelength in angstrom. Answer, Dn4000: 1.28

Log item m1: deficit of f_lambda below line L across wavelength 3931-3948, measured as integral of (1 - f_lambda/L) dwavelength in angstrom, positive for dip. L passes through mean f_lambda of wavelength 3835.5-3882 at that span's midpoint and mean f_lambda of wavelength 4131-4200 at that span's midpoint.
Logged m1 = 2.0 angstrom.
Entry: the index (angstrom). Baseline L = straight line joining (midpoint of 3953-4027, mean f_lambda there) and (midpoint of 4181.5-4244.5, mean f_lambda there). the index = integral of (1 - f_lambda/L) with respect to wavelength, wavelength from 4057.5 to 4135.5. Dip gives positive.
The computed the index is 2.96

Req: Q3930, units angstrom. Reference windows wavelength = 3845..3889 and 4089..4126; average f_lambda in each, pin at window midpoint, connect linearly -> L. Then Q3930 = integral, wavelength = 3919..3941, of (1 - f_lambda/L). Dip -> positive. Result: 2.4 angstrom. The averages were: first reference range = 12.7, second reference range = 13.1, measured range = 11.4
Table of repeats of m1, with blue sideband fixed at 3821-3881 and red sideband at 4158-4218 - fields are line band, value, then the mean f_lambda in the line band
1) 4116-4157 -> -2.72 angstrom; 15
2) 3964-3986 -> 2.51 angstrom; 11.6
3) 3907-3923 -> -0.91 angstrom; 13.4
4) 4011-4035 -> -4.24 angstrom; 15.7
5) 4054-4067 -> -0.84 angstrom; 14.5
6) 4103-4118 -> 1.01 angstrom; 13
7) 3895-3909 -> 0.24 angstrom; 12.4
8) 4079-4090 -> 0.25 angstrom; 13.5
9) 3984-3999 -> -2.16 angstrom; 15.1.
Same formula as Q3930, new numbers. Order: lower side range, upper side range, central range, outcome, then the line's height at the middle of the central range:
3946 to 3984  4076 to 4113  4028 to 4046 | -4.6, 12.5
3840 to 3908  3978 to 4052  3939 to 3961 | 1.5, 14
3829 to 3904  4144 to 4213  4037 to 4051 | -2.5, 13.5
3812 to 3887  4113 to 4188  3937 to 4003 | 1.5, 13.3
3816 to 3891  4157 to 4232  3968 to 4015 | -4.3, 13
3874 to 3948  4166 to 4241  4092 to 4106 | 0.9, 13.5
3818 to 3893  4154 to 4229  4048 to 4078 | -2.2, 13.5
